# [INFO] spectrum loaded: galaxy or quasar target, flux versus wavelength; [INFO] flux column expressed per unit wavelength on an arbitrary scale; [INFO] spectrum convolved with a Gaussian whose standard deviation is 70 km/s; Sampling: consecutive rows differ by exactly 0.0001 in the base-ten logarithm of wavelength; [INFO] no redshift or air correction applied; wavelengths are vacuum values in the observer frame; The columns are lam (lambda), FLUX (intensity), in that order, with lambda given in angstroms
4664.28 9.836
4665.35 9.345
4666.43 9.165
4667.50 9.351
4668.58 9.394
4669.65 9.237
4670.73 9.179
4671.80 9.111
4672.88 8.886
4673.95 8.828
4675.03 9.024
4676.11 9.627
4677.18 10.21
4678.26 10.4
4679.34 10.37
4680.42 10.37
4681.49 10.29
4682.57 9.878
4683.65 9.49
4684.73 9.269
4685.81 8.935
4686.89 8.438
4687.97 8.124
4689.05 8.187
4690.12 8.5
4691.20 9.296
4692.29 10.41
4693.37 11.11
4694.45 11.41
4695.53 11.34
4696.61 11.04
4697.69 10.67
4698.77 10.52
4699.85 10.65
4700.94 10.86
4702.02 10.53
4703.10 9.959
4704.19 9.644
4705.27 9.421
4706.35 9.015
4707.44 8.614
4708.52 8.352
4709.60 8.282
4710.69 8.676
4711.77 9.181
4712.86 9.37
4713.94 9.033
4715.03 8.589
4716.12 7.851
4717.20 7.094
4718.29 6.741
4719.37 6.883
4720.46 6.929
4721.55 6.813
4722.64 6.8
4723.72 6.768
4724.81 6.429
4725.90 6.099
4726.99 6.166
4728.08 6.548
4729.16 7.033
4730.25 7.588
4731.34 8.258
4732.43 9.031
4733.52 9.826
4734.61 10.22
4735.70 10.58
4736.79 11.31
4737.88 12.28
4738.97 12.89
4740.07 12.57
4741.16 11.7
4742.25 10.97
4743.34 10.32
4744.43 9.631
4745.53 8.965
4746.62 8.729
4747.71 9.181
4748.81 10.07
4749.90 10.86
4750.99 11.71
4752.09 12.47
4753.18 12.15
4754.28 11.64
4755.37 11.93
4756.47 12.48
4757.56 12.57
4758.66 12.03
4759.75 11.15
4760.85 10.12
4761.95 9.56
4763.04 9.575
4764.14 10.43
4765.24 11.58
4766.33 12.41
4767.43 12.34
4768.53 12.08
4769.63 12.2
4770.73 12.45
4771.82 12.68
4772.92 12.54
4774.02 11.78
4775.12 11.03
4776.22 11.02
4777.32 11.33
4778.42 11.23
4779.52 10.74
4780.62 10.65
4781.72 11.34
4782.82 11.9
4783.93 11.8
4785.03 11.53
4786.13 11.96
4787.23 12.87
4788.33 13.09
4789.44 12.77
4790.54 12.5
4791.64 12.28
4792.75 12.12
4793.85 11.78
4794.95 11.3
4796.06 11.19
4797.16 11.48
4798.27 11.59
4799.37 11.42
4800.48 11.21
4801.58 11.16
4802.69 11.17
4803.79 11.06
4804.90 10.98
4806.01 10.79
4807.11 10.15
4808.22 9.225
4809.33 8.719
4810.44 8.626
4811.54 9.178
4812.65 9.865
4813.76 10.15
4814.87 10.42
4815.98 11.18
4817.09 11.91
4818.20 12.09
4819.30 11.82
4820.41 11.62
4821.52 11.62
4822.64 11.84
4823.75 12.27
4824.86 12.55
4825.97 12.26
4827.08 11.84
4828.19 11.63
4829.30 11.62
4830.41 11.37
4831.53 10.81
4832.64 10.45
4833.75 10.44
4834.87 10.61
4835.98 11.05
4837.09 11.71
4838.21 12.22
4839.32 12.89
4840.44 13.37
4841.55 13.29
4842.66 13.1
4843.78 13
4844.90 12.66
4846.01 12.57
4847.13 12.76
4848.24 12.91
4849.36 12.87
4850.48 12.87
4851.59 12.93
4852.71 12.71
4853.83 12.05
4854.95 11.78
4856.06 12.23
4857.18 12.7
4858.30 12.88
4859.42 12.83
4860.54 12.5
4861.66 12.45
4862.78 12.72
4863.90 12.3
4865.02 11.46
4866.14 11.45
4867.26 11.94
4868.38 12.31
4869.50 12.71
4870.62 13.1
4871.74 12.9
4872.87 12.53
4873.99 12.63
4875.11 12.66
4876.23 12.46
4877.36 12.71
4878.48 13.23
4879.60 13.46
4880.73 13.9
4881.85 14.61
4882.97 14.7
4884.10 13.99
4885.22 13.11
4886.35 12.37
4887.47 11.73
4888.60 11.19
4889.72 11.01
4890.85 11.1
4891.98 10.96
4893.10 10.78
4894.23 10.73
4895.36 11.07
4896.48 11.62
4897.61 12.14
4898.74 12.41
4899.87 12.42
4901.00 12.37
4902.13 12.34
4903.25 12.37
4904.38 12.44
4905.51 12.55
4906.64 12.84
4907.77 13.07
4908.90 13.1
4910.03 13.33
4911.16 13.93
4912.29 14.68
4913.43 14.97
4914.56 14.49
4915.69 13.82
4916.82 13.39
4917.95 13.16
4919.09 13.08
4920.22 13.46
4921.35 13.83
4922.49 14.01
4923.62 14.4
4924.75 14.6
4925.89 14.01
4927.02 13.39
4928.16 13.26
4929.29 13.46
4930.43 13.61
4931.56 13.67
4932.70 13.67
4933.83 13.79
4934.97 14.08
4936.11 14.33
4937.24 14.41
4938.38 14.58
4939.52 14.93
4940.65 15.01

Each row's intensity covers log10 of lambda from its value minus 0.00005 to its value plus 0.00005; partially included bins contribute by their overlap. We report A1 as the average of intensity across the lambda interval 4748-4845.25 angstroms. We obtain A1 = 11.5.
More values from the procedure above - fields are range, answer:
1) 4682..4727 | 8.87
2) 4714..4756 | 9.26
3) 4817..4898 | 12.3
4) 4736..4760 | 11.2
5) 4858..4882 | 12.7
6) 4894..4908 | 12.2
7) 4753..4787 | 11.6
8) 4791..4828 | 11.1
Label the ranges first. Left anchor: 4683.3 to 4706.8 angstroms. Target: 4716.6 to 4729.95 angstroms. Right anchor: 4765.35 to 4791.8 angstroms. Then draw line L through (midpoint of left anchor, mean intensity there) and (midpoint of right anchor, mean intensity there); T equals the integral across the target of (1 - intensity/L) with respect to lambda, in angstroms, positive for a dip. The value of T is 4.86 angstroms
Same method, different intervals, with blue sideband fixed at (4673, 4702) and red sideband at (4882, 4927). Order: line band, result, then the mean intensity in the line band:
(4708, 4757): 5.90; 9.27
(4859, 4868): 0.09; 12.2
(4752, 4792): -2.41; 11.7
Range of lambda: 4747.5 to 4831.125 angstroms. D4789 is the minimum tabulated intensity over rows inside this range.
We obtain 8.626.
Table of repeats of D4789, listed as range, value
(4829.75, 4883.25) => 10.44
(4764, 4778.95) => 10.43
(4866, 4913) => 10.73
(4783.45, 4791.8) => 11.53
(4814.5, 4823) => 10.42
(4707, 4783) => 6.099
